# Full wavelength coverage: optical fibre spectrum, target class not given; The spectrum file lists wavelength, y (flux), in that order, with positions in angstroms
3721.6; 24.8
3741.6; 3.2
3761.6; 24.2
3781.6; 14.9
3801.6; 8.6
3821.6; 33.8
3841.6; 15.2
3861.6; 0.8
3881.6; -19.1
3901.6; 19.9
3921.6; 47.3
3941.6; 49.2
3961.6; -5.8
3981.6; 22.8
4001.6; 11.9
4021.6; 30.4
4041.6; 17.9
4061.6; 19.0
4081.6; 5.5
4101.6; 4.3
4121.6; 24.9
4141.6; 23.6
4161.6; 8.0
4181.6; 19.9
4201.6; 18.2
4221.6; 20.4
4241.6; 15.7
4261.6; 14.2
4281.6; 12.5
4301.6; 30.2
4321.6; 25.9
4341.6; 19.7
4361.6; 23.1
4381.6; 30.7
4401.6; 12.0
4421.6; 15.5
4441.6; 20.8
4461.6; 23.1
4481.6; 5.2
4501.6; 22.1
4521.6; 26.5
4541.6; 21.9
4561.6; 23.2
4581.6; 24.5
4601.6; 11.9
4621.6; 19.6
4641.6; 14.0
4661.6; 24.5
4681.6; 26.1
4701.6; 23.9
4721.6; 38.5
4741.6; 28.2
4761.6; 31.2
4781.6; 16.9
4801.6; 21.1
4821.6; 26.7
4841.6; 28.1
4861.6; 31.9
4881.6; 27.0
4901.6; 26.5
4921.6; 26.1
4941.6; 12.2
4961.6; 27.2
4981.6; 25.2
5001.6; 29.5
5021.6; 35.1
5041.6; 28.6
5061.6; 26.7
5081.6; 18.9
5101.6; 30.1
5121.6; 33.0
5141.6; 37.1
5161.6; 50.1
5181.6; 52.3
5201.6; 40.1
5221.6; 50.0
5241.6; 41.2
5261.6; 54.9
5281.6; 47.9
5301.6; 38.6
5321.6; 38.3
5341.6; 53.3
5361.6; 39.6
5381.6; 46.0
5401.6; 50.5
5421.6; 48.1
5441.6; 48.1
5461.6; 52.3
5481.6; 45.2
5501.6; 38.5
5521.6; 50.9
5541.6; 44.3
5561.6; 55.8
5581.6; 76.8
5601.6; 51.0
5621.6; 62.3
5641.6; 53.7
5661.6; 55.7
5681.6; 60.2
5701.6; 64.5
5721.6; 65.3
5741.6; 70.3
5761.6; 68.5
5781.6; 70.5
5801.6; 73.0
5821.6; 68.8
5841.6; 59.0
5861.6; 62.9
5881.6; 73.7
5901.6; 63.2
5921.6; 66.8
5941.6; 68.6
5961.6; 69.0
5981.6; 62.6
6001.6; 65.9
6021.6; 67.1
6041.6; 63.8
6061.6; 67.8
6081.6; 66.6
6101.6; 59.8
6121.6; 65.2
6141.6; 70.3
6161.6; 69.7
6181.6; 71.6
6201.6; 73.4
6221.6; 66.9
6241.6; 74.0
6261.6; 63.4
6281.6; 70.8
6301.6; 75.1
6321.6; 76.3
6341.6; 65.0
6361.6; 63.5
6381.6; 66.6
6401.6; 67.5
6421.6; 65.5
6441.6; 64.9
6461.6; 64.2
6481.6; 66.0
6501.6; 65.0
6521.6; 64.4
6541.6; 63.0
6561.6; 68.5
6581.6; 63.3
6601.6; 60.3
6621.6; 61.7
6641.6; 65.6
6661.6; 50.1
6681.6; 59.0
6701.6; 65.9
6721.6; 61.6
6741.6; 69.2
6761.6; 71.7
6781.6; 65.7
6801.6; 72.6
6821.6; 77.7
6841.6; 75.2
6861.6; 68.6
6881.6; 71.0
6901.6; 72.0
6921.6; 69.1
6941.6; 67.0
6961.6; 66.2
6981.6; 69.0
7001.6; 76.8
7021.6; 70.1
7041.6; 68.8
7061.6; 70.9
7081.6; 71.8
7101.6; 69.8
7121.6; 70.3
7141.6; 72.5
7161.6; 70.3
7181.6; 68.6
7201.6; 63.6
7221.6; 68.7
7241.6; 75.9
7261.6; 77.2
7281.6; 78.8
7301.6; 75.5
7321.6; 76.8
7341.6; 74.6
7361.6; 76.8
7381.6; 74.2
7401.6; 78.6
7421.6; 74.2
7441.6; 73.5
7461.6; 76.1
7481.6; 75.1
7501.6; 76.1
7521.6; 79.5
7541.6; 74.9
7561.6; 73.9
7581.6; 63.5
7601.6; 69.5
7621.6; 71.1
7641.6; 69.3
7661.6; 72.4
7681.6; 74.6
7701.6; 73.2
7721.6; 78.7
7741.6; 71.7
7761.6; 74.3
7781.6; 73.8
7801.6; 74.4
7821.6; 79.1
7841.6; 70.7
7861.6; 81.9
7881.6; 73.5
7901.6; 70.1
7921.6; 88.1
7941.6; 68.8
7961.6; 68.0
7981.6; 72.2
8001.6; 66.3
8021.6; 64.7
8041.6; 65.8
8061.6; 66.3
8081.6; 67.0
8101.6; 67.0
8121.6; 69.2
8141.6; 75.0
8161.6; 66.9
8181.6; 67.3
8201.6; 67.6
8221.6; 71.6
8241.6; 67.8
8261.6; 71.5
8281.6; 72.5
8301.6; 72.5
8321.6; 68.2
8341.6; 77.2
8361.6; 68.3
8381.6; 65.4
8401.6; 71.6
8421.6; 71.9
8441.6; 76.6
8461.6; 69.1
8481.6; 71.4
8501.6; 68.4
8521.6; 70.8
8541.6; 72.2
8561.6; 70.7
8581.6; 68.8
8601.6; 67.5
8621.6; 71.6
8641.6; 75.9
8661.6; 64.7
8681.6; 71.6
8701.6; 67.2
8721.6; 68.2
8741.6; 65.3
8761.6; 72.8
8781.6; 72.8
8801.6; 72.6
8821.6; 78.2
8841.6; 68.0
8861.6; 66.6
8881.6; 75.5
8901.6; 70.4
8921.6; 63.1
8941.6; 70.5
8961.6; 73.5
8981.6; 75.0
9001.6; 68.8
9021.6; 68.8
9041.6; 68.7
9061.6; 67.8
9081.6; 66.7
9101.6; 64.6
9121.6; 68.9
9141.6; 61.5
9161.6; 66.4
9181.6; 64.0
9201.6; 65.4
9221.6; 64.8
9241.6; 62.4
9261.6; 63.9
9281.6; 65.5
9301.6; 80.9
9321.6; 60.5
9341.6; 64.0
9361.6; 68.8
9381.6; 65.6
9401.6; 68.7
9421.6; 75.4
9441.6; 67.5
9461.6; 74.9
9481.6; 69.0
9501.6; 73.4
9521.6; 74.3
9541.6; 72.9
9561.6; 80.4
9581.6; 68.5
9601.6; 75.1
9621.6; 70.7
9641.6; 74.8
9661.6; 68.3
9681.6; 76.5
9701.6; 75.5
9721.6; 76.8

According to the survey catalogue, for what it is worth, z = 0.288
